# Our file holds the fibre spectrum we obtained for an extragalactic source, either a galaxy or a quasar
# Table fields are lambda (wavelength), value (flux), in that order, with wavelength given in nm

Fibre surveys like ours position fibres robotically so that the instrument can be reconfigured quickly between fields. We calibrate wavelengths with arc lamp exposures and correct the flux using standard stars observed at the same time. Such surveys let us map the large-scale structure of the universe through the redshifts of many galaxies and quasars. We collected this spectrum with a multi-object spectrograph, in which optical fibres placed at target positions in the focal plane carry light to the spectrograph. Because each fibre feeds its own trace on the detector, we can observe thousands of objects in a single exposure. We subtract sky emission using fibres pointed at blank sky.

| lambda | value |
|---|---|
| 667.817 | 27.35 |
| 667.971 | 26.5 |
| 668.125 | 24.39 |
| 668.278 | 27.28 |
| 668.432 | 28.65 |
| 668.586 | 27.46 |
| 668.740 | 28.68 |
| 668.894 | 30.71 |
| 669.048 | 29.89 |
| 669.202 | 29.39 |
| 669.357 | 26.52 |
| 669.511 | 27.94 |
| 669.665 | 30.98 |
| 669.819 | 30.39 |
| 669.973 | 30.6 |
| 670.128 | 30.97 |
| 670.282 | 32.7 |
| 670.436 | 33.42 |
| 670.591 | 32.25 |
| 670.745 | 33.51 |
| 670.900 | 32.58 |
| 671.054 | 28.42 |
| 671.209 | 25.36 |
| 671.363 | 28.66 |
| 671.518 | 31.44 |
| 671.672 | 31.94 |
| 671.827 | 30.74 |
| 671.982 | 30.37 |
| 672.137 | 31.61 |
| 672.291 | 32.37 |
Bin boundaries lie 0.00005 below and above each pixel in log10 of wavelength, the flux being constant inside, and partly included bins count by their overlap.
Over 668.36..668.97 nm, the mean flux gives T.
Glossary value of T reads 28.9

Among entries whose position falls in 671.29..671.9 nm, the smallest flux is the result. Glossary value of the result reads 28.66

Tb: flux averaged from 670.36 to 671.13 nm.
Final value 32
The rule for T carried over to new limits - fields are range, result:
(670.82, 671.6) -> 29.3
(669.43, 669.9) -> 29.8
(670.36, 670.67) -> 32.8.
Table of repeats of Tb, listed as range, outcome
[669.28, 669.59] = 27.3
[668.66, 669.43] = 29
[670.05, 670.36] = 31.8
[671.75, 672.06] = 30.5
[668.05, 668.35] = 25.9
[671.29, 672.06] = 30.6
